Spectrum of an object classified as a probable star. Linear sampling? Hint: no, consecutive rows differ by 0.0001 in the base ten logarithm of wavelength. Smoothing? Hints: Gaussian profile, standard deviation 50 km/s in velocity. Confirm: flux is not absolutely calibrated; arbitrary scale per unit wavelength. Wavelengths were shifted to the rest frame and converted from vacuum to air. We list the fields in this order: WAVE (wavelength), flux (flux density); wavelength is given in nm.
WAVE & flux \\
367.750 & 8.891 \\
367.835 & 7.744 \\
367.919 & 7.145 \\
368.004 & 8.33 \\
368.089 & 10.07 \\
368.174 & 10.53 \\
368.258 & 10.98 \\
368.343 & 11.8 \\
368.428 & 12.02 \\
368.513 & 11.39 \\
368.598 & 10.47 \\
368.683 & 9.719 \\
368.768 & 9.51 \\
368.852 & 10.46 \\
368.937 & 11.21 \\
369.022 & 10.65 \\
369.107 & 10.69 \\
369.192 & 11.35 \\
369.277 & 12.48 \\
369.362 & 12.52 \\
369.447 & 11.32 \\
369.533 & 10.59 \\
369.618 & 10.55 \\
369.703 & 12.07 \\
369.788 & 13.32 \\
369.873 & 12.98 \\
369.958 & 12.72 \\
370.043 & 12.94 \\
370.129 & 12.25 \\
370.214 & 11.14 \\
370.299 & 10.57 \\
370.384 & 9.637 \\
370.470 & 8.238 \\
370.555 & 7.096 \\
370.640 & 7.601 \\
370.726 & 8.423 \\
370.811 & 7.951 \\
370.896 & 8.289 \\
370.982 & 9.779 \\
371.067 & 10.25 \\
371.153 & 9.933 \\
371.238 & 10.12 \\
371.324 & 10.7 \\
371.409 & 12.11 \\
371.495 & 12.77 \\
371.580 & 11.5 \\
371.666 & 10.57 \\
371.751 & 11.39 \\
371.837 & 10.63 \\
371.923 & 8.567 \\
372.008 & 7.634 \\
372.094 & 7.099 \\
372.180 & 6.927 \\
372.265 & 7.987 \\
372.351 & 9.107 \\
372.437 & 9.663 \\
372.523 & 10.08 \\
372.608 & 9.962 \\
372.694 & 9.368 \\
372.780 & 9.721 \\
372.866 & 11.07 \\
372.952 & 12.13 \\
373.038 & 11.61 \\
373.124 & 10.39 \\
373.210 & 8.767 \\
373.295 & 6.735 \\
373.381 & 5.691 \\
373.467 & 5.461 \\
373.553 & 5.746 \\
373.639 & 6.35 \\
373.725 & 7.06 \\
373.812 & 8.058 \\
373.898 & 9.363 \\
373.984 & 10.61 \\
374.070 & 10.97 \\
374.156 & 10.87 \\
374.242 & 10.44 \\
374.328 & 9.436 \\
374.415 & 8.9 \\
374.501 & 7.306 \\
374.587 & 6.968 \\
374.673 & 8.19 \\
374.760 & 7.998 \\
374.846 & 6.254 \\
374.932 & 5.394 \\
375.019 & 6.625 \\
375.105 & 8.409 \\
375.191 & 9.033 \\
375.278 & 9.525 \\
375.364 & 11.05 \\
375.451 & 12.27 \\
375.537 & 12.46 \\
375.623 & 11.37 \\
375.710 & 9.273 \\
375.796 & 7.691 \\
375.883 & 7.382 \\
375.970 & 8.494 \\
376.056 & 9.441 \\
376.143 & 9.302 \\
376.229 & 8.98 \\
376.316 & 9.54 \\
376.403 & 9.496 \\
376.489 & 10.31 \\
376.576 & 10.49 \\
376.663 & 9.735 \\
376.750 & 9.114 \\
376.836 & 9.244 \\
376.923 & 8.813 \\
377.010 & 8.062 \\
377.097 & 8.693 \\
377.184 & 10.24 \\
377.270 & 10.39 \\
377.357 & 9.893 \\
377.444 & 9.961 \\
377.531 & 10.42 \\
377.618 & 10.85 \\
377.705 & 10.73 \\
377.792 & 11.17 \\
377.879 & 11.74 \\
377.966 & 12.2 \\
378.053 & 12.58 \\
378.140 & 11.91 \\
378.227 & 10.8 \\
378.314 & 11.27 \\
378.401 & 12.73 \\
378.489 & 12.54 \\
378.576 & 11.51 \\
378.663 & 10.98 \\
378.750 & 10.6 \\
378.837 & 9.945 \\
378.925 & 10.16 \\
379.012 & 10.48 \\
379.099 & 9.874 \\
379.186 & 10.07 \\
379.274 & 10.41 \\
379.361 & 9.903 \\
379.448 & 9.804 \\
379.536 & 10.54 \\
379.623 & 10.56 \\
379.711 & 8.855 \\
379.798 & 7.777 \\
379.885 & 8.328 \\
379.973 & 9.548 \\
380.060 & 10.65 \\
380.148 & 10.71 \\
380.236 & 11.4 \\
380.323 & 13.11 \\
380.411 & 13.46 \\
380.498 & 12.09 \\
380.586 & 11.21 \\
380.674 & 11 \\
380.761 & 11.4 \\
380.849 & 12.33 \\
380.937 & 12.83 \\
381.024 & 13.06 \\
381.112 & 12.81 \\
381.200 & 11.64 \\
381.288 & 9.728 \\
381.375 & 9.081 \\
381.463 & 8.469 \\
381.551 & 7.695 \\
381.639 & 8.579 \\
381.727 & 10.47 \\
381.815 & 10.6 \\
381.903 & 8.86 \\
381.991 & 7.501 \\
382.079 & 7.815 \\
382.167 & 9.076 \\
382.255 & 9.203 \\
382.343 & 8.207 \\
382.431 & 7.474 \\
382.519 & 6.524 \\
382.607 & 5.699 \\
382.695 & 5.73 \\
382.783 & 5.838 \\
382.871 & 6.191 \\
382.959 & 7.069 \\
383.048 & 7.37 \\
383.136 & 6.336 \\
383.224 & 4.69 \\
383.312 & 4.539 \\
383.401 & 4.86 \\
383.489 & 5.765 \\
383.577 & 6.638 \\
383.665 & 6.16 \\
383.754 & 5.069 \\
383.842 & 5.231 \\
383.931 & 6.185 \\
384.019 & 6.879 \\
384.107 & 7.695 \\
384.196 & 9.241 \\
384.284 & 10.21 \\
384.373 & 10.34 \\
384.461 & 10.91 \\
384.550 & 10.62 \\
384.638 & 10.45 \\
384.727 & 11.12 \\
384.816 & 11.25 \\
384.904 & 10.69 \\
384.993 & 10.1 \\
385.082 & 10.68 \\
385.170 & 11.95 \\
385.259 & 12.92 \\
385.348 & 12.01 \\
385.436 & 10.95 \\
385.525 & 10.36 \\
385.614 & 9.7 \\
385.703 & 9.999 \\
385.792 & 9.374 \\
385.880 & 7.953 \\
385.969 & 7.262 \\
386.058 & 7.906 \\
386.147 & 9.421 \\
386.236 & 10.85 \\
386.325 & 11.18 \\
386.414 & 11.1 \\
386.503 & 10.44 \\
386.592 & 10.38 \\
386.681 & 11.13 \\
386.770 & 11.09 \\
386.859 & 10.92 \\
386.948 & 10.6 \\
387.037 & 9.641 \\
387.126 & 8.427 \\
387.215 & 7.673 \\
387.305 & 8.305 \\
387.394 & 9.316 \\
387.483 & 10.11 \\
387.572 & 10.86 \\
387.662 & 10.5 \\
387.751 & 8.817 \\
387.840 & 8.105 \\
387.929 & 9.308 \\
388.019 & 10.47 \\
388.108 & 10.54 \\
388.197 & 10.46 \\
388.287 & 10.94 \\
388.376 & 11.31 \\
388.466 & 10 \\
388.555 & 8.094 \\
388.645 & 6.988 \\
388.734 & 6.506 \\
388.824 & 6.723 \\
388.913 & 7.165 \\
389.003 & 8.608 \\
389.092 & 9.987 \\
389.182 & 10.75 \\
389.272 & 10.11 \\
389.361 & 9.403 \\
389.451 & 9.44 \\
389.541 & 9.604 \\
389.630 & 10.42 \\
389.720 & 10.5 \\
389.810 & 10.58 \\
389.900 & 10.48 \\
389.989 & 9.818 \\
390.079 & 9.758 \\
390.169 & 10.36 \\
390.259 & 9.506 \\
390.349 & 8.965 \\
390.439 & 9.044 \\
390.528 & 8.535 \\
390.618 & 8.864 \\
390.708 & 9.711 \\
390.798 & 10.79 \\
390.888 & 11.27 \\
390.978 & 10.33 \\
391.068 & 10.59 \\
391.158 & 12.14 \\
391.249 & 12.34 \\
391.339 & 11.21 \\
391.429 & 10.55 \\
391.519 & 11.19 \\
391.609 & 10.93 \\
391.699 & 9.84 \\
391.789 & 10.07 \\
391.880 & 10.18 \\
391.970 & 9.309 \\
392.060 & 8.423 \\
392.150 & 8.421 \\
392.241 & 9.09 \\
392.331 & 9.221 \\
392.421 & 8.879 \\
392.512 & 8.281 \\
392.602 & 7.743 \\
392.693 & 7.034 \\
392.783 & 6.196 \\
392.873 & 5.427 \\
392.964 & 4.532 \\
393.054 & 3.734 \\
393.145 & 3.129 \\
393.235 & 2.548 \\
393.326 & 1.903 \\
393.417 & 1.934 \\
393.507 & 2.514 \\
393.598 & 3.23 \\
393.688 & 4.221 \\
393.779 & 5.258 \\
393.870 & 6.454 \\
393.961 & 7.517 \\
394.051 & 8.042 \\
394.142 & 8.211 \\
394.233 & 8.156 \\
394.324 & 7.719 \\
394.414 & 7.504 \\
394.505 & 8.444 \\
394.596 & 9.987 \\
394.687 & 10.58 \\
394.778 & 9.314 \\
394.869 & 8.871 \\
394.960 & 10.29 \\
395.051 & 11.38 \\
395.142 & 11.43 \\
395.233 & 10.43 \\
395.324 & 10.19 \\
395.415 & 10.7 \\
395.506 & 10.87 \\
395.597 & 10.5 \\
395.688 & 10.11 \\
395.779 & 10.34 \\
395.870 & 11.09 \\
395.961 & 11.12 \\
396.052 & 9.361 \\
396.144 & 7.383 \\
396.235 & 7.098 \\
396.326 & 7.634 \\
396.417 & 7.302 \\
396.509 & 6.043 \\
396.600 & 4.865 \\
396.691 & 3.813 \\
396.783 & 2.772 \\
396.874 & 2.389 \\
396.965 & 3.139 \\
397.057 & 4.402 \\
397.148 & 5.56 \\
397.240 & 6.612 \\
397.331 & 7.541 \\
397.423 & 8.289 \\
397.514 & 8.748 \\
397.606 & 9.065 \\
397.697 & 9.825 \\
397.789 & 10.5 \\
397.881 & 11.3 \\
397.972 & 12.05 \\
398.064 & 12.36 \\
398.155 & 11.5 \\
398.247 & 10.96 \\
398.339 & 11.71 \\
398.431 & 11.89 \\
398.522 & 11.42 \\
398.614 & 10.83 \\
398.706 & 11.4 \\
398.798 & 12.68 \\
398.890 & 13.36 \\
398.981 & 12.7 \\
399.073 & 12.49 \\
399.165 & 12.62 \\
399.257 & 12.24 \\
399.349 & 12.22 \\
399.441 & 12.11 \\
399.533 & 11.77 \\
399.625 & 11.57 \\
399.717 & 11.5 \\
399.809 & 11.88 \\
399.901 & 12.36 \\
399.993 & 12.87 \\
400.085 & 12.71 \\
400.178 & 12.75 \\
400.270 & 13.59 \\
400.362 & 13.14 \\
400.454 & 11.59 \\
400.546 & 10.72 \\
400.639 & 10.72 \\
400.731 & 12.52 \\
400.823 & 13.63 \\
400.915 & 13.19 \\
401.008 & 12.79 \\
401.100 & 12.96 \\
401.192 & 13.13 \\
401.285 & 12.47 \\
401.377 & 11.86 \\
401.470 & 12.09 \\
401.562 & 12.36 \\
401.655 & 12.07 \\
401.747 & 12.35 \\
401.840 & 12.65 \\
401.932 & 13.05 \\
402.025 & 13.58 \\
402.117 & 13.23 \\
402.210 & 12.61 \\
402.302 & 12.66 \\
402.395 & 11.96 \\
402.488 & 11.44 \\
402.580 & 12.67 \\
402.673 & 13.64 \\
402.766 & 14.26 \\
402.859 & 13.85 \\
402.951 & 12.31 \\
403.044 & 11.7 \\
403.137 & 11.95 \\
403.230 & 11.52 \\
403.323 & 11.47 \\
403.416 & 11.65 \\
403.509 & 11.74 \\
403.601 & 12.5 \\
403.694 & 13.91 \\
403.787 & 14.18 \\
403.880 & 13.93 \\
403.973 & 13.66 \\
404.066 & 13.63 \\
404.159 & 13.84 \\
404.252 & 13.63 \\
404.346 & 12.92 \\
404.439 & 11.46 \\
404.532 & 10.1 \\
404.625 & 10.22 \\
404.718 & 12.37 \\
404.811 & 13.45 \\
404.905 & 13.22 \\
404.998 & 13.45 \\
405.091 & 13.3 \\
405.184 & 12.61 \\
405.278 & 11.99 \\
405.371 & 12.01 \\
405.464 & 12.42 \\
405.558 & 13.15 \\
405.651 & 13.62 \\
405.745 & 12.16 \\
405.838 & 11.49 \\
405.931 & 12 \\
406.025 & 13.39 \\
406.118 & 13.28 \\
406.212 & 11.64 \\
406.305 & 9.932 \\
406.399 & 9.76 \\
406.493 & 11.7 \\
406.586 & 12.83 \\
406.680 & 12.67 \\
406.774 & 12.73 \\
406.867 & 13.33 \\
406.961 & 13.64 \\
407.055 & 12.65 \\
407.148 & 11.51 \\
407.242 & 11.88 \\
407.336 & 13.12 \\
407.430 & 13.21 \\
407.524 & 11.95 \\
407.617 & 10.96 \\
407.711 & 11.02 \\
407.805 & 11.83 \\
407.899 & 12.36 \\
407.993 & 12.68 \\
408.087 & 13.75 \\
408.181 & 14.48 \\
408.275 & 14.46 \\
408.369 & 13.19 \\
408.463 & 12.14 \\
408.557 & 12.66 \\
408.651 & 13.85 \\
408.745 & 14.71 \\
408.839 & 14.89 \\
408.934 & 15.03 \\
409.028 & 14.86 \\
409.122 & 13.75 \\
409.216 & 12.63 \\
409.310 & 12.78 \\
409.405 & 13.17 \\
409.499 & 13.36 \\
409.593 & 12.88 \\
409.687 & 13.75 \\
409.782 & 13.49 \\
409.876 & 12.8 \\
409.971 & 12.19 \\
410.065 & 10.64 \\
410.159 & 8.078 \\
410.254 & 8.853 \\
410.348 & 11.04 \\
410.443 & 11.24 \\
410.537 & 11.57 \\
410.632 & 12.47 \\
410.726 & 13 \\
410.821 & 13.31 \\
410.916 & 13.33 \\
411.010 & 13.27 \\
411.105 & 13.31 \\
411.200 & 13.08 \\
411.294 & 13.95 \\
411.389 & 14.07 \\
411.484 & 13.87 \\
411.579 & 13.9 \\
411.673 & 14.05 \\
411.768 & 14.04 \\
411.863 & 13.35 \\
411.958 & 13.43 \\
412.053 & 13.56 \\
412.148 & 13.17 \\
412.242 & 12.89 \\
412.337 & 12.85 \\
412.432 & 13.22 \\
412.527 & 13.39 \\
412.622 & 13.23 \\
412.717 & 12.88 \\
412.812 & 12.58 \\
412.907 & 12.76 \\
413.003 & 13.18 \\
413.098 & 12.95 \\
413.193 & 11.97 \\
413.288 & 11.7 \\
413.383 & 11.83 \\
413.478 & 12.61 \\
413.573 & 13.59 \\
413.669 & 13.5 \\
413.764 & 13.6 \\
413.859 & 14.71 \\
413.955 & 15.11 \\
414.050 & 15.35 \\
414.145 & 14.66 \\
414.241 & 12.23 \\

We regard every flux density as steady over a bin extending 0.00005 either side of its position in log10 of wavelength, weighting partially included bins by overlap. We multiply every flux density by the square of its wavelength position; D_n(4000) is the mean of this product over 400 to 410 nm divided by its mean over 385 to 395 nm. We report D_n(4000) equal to 1.5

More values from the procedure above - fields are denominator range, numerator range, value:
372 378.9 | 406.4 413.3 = 1.62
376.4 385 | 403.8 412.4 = 1.54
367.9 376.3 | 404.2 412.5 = 1.58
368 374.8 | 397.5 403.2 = 1.44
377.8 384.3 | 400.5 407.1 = 1.51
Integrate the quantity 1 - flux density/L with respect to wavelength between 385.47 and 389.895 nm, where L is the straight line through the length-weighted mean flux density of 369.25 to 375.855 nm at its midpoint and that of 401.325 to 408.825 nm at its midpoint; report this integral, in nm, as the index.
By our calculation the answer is 0.56 nm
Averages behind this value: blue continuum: 9.57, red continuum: 12.6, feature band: 9.59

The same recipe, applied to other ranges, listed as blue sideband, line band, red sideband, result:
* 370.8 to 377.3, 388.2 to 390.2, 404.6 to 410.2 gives 0.25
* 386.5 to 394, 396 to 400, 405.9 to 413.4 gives 0.34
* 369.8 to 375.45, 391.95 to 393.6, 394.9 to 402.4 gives 0.71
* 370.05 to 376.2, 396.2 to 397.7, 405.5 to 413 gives 0.71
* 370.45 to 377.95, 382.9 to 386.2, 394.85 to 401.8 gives 0.39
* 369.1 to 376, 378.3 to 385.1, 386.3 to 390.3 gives 0.24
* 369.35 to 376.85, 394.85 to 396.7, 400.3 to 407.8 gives 0.39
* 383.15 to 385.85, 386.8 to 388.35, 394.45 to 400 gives -0.11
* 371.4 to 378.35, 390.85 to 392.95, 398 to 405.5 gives 0.35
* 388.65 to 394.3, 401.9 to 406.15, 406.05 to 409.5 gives -0.33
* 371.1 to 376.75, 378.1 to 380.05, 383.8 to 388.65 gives -0.19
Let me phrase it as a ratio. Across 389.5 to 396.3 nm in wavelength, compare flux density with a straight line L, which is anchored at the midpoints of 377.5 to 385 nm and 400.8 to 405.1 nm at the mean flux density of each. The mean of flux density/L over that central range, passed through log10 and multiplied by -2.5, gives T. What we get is 0.28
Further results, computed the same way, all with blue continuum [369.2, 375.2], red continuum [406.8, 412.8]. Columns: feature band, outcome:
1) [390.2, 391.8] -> 0.09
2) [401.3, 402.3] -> -0.04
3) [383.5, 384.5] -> 0.36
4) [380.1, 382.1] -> -0.04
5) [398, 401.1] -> -0.02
